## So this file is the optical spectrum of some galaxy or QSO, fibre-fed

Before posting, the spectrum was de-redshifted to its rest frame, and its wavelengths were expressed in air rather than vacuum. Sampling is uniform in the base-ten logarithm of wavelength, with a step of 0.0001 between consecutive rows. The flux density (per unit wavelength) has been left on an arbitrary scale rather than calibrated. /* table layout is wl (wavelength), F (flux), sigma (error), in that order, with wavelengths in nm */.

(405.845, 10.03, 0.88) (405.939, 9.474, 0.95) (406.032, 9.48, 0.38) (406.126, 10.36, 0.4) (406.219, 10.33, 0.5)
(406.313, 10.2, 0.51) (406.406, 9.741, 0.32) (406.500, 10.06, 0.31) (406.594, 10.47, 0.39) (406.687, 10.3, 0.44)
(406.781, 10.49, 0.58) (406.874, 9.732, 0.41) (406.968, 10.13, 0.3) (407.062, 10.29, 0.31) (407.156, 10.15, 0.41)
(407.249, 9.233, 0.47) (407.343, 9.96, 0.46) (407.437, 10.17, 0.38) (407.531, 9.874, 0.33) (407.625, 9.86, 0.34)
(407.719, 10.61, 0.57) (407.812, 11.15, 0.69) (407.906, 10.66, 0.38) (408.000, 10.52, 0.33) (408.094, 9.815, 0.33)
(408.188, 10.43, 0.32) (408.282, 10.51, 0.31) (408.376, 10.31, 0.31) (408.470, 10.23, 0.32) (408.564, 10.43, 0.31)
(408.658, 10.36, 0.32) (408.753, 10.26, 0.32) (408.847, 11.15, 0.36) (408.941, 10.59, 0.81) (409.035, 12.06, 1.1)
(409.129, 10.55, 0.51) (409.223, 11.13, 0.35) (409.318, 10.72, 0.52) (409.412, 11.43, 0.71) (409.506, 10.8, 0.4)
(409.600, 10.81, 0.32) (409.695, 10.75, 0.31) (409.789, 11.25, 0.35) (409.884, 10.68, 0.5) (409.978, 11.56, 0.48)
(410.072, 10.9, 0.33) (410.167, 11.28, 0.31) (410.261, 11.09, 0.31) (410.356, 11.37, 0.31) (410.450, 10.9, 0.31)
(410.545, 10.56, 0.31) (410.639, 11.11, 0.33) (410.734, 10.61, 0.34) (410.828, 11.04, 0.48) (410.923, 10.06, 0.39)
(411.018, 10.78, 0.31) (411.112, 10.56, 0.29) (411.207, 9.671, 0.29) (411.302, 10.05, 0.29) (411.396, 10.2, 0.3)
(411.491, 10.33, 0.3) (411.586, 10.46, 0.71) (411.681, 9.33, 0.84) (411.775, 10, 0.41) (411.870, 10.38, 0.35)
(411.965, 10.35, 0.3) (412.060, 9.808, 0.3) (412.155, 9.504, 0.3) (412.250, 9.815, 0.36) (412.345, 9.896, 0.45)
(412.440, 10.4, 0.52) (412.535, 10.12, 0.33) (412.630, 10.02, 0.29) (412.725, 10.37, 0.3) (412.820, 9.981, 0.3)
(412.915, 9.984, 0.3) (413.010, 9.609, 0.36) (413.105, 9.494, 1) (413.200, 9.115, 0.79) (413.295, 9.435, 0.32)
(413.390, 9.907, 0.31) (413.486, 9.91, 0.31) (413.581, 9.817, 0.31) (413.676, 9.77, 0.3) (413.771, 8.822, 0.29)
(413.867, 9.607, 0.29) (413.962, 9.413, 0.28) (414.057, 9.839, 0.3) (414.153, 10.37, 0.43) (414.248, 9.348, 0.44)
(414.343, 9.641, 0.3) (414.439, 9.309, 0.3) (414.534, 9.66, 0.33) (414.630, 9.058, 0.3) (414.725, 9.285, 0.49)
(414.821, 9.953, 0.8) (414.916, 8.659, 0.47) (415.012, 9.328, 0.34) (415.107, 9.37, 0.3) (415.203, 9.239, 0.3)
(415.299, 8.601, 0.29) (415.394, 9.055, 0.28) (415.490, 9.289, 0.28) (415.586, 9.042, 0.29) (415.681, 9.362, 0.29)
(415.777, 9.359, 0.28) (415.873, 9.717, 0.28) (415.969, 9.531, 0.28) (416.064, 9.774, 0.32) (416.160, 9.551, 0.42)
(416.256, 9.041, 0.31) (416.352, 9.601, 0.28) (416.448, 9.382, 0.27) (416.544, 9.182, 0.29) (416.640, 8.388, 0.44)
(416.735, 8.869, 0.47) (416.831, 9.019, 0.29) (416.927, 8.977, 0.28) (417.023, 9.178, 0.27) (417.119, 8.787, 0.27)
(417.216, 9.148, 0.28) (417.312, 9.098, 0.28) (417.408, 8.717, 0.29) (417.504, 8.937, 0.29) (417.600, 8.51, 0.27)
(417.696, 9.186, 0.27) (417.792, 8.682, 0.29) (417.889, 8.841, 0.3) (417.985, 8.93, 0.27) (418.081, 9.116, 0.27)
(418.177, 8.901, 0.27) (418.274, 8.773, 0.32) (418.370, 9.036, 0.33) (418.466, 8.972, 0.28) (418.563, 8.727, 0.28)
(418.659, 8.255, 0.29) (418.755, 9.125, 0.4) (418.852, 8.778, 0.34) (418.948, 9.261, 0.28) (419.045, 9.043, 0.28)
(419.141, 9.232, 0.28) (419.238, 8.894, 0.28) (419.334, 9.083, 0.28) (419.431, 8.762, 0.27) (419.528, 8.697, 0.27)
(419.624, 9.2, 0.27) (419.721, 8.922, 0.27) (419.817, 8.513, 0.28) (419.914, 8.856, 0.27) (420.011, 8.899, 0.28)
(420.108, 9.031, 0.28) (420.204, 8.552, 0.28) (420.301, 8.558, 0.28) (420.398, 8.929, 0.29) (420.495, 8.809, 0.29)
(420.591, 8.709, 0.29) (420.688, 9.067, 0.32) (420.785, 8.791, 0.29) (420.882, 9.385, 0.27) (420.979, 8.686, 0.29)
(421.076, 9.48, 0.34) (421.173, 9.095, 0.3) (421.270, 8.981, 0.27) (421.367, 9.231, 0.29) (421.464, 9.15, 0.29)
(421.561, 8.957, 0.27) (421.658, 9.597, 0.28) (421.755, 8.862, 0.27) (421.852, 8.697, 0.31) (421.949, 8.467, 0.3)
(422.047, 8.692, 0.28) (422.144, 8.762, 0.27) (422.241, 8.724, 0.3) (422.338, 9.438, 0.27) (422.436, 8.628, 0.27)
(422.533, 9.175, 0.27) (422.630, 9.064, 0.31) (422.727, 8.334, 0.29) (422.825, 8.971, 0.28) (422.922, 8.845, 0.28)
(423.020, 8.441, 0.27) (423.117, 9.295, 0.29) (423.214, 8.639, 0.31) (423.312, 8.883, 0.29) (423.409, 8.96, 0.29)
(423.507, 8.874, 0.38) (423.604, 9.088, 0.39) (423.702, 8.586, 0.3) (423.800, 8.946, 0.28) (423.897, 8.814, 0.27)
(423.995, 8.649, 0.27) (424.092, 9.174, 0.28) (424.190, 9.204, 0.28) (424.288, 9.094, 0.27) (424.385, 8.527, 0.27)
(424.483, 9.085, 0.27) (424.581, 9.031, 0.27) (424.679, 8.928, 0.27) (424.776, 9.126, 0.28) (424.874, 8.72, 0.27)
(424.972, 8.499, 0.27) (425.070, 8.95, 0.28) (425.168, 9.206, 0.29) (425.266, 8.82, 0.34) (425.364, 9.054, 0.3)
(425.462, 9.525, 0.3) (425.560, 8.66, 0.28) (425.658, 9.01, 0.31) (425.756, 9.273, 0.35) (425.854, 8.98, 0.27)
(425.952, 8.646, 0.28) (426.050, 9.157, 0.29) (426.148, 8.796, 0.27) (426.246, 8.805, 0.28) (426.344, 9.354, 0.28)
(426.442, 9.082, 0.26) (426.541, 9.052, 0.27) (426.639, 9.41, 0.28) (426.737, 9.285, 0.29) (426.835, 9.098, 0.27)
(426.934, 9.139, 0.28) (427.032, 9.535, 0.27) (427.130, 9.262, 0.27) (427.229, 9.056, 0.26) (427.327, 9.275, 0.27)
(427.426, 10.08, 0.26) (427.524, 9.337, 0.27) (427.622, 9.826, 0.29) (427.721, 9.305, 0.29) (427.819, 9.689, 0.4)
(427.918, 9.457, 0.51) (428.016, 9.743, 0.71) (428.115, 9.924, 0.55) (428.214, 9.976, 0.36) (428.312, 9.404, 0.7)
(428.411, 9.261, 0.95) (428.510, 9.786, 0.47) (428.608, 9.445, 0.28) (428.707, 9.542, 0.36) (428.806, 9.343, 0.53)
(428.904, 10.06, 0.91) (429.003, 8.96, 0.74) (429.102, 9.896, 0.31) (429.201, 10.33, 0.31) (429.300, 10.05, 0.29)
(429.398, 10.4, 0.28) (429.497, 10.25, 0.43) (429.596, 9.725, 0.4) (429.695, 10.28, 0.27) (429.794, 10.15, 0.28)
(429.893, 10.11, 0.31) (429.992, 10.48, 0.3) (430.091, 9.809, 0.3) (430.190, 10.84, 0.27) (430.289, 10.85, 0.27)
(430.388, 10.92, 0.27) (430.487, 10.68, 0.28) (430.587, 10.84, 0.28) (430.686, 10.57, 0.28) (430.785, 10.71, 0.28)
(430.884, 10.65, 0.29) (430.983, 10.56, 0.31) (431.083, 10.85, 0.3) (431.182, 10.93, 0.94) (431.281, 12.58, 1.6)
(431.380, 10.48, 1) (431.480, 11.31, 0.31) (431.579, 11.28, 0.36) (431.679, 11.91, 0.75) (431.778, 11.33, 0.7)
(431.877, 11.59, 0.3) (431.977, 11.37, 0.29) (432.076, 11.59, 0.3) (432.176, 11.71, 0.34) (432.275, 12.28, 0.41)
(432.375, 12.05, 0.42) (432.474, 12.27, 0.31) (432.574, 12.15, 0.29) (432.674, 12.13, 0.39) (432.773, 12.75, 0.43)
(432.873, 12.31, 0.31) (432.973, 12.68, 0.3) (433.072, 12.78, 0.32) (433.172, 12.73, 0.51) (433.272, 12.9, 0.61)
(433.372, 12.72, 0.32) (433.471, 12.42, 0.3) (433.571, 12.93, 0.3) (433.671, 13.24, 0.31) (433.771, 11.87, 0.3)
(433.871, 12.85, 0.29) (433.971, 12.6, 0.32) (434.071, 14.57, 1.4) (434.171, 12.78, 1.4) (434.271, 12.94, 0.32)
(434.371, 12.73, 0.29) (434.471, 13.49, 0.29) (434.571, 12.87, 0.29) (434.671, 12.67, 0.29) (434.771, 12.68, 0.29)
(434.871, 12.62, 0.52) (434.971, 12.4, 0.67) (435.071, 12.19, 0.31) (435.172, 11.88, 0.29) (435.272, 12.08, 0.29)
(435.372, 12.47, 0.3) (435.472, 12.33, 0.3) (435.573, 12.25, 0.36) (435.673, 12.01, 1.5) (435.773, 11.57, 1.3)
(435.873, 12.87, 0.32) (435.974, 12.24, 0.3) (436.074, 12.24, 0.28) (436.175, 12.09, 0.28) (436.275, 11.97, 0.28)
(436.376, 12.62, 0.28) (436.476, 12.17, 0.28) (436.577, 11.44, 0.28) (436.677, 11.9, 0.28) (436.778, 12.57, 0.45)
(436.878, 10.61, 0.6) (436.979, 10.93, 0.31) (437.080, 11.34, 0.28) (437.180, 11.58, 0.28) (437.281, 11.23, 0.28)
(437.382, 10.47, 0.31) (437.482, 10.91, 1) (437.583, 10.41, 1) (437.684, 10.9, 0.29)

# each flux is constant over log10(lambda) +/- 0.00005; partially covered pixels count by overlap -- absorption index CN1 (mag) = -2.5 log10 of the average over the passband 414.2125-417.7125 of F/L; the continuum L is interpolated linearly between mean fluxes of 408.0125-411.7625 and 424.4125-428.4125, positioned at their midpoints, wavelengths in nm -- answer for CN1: 0.11 mag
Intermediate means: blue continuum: 10.7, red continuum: 9.21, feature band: 9.19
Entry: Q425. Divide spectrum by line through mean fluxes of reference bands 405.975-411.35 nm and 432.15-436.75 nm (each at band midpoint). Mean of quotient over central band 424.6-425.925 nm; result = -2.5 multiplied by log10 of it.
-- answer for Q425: 0.29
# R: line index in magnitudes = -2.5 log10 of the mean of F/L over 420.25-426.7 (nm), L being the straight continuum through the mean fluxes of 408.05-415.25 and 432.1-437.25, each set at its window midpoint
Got 0.25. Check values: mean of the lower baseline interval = 10.2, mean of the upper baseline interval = 12.4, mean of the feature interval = 8.95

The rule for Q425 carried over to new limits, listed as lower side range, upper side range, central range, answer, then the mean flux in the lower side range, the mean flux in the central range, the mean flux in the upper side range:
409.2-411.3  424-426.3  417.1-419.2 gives 0.108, 10.8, 8.91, 8.97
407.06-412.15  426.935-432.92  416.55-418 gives 0.183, 10.5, 8.89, 10.5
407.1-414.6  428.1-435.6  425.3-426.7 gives 0.223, 10.3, 9.06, 11.4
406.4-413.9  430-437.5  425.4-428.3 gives 0.226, 10.3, 9.3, 11.9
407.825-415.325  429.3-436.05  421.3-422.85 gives 0.227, 10.2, 8.92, 11.8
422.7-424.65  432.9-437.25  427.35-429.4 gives 0.069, 8.88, 9.69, 12.4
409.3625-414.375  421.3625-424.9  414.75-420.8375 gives 0.061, 10.2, 9.01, 8.91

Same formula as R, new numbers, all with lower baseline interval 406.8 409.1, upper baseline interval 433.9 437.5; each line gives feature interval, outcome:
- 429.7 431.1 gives 0.125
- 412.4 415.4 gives 0.125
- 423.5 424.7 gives 0.268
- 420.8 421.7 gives 0.222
